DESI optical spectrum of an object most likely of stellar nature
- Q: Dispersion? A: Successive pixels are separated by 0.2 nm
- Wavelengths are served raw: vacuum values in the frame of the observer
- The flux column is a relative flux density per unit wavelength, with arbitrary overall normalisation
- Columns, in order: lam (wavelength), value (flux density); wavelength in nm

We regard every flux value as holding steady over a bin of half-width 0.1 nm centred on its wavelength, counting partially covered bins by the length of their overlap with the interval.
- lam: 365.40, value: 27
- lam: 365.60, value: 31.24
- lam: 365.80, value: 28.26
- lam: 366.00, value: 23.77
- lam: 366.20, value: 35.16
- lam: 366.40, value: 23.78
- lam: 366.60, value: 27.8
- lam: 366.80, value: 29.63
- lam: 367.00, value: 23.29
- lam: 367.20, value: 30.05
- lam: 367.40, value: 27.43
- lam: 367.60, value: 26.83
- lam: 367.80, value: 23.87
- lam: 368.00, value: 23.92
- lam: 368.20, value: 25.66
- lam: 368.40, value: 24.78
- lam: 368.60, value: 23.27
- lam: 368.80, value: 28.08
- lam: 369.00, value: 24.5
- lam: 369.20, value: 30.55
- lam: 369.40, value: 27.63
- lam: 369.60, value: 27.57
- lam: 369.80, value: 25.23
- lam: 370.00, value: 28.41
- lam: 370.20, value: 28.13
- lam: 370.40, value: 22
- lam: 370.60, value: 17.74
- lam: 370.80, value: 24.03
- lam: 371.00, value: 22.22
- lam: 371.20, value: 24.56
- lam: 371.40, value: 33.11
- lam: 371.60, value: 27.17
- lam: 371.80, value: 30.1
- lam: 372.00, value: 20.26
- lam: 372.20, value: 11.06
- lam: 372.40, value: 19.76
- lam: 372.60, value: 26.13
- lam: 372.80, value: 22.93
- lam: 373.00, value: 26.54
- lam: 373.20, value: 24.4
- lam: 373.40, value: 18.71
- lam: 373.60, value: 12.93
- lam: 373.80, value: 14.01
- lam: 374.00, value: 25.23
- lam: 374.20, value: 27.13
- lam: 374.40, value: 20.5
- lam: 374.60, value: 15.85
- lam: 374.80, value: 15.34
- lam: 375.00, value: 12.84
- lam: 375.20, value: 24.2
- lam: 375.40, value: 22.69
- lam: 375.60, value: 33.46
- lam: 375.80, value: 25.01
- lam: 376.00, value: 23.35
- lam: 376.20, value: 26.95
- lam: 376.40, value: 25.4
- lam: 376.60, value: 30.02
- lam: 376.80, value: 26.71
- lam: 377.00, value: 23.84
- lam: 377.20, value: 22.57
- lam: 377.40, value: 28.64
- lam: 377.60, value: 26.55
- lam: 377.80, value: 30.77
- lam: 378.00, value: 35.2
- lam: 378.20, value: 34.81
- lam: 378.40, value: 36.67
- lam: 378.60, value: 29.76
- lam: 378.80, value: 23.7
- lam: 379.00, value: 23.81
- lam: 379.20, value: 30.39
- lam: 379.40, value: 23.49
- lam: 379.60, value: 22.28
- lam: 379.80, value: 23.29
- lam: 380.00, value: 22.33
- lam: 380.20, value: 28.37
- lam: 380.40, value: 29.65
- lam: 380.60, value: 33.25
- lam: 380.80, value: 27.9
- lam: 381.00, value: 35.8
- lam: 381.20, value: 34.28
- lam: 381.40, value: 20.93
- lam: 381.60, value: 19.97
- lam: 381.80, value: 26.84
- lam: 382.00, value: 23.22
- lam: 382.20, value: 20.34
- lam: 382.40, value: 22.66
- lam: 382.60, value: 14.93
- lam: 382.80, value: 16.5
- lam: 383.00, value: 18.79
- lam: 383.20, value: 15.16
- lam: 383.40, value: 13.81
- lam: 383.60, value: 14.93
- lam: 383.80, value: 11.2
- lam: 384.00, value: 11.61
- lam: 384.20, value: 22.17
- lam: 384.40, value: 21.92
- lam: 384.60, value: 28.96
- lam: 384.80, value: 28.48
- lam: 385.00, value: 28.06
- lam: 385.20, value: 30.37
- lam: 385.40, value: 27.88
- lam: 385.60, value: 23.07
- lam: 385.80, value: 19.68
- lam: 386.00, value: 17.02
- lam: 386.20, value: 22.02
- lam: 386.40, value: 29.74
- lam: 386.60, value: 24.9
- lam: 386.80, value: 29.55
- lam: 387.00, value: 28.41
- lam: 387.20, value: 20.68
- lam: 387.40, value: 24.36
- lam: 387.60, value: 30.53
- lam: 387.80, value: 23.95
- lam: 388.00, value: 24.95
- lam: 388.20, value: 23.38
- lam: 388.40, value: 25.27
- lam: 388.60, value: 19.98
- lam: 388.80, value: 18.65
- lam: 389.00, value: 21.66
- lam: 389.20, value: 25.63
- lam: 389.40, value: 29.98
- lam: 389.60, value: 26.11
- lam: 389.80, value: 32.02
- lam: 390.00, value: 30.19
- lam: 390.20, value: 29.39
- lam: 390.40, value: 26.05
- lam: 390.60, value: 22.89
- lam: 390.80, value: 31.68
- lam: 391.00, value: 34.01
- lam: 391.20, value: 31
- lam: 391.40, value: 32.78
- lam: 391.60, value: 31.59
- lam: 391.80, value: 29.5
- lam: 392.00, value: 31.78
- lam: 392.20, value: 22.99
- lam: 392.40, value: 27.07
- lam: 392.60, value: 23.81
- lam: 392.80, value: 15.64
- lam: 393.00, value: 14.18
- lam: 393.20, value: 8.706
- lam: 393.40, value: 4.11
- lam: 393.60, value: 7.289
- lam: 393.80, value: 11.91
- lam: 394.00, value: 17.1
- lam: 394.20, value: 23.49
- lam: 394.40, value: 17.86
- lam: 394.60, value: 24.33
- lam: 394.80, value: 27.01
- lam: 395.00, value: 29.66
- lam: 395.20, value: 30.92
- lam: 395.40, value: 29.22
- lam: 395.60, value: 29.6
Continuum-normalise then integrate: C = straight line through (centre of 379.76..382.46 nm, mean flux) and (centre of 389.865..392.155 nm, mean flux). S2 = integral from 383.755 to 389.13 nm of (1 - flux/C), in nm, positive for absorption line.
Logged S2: 0.86 nm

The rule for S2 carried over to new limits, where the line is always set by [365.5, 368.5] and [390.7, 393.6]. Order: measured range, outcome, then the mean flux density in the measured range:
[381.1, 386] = 0.67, 21.4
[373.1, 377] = 0.53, 22.4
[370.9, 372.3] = 0.12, 24.1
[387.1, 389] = 0.06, 23.4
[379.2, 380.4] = 0.02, 25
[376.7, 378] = -0.08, 27.2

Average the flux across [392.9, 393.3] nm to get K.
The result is 11.4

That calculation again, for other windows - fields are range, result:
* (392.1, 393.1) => 20.7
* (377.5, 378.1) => 30.8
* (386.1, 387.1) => 26.9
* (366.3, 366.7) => 25.8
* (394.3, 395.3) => 26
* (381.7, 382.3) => 23.5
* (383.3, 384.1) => 12.9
